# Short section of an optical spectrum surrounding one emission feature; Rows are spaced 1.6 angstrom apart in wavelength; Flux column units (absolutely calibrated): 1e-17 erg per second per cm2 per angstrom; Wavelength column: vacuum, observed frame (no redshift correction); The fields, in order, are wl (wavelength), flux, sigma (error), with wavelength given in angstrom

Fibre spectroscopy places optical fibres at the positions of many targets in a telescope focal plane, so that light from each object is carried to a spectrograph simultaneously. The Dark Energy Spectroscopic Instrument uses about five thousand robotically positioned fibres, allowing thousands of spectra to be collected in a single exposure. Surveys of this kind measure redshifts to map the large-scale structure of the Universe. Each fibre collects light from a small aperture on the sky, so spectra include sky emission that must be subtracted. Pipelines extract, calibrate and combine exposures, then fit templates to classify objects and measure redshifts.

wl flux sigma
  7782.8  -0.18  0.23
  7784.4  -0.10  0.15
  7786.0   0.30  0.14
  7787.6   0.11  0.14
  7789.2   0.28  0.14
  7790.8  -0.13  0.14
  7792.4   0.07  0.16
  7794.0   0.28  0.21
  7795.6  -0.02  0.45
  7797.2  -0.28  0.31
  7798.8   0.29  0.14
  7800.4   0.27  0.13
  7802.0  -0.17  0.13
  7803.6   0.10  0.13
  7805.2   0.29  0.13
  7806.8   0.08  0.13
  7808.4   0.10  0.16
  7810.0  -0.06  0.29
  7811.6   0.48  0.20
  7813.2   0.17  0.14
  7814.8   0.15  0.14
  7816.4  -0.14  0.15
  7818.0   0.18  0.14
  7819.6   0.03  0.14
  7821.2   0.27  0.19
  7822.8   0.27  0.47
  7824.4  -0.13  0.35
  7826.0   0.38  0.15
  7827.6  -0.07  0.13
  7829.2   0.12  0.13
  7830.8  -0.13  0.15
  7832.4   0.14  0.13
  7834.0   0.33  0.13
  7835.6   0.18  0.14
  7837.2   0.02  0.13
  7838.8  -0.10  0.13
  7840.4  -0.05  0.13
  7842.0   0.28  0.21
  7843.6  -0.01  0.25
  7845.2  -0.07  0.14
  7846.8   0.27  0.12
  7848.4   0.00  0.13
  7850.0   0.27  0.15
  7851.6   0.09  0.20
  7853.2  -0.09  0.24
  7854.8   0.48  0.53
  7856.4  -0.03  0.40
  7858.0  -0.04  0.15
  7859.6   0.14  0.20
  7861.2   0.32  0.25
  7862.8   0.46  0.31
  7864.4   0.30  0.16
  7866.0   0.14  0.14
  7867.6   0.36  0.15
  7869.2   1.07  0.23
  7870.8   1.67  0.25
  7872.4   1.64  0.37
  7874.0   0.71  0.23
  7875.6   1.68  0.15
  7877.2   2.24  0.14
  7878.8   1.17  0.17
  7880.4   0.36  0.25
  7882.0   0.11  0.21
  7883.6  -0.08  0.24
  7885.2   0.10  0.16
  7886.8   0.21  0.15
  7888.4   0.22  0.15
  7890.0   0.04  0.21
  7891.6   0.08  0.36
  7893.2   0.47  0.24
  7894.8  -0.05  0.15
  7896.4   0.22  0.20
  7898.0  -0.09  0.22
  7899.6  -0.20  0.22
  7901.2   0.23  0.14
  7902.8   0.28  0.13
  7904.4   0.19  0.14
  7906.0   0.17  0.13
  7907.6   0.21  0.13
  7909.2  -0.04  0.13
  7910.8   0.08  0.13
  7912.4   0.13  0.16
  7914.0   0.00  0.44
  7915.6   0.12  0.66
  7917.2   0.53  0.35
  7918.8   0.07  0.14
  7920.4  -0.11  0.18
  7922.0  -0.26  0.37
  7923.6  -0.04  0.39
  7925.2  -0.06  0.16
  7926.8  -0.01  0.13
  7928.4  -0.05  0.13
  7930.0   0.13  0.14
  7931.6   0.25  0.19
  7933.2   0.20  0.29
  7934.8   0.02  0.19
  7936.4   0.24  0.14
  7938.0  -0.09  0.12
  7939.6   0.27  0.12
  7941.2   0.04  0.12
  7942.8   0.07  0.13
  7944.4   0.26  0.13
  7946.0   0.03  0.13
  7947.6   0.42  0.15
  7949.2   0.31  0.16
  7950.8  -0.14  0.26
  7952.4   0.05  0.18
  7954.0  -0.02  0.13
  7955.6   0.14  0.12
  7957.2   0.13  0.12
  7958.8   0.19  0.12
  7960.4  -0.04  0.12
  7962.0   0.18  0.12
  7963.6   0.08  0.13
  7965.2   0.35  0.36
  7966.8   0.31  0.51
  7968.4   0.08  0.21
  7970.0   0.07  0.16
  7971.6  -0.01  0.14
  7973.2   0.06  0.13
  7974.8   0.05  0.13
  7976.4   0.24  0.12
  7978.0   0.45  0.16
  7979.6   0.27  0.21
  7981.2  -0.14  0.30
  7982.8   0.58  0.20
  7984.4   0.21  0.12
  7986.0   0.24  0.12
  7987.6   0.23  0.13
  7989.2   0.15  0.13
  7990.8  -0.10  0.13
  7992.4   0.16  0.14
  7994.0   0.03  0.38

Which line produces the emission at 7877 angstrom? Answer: [O II] 3727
